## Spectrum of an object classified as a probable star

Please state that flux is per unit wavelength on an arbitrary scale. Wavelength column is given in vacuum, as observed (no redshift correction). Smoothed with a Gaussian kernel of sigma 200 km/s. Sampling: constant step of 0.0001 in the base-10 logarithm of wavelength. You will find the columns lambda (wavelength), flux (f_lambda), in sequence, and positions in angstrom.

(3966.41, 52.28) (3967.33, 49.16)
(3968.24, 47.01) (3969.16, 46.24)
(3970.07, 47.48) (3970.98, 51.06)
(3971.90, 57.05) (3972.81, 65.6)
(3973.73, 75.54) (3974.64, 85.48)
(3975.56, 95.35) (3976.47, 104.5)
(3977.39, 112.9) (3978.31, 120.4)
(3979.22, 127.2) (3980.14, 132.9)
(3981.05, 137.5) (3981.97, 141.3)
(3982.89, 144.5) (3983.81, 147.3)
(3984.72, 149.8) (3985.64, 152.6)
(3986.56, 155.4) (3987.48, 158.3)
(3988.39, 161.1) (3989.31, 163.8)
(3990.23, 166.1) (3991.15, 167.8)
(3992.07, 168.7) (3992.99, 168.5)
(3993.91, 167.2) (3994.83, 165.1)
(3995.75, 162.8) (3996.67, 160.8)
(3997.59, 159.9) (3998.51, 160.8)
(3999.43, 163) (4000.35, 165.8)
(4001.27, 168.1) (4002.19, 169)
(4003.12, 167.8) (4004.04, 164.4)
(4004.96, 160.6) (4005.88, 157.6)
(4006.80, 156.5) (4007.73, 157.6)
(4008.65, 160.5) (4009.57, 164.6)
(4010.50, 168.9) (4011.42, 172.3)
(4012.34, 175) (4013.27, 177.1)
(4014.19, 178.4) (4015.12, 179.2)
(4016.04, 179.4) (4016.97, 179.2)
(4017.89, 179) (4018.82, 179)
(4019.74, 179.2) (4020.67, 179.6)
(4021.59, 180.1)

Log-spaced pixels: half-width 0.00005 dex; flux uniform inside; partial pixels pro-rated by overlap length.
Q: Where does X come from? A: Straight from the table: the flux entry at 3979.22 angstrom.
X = 127.2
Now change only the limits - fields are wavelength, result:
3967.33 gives 49.16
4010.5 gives 168.9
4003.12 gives 167.8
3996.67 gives 160.8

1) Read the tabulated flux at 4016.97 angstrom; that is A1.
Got 179.2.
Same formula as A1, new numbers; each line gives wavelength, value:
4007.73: 157.6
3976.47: 104.5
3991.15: 167.8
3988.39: 161.1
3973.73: 75.54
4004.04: 164.4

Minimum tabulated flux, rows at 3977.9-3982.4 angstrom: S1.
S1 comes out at 120.4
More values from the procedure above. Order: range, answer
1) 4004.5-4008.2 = 156.5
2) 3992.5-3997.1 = 160.8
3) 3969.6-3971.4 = 47.48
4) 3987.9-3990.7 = 161.1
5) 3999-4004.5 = 163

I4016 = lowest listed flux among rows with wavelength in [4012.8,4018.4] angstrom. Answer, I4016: 177.1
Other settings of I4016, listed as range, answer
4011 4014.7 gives 172.3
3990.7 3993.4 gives 167.8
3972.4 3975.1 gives 65.6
